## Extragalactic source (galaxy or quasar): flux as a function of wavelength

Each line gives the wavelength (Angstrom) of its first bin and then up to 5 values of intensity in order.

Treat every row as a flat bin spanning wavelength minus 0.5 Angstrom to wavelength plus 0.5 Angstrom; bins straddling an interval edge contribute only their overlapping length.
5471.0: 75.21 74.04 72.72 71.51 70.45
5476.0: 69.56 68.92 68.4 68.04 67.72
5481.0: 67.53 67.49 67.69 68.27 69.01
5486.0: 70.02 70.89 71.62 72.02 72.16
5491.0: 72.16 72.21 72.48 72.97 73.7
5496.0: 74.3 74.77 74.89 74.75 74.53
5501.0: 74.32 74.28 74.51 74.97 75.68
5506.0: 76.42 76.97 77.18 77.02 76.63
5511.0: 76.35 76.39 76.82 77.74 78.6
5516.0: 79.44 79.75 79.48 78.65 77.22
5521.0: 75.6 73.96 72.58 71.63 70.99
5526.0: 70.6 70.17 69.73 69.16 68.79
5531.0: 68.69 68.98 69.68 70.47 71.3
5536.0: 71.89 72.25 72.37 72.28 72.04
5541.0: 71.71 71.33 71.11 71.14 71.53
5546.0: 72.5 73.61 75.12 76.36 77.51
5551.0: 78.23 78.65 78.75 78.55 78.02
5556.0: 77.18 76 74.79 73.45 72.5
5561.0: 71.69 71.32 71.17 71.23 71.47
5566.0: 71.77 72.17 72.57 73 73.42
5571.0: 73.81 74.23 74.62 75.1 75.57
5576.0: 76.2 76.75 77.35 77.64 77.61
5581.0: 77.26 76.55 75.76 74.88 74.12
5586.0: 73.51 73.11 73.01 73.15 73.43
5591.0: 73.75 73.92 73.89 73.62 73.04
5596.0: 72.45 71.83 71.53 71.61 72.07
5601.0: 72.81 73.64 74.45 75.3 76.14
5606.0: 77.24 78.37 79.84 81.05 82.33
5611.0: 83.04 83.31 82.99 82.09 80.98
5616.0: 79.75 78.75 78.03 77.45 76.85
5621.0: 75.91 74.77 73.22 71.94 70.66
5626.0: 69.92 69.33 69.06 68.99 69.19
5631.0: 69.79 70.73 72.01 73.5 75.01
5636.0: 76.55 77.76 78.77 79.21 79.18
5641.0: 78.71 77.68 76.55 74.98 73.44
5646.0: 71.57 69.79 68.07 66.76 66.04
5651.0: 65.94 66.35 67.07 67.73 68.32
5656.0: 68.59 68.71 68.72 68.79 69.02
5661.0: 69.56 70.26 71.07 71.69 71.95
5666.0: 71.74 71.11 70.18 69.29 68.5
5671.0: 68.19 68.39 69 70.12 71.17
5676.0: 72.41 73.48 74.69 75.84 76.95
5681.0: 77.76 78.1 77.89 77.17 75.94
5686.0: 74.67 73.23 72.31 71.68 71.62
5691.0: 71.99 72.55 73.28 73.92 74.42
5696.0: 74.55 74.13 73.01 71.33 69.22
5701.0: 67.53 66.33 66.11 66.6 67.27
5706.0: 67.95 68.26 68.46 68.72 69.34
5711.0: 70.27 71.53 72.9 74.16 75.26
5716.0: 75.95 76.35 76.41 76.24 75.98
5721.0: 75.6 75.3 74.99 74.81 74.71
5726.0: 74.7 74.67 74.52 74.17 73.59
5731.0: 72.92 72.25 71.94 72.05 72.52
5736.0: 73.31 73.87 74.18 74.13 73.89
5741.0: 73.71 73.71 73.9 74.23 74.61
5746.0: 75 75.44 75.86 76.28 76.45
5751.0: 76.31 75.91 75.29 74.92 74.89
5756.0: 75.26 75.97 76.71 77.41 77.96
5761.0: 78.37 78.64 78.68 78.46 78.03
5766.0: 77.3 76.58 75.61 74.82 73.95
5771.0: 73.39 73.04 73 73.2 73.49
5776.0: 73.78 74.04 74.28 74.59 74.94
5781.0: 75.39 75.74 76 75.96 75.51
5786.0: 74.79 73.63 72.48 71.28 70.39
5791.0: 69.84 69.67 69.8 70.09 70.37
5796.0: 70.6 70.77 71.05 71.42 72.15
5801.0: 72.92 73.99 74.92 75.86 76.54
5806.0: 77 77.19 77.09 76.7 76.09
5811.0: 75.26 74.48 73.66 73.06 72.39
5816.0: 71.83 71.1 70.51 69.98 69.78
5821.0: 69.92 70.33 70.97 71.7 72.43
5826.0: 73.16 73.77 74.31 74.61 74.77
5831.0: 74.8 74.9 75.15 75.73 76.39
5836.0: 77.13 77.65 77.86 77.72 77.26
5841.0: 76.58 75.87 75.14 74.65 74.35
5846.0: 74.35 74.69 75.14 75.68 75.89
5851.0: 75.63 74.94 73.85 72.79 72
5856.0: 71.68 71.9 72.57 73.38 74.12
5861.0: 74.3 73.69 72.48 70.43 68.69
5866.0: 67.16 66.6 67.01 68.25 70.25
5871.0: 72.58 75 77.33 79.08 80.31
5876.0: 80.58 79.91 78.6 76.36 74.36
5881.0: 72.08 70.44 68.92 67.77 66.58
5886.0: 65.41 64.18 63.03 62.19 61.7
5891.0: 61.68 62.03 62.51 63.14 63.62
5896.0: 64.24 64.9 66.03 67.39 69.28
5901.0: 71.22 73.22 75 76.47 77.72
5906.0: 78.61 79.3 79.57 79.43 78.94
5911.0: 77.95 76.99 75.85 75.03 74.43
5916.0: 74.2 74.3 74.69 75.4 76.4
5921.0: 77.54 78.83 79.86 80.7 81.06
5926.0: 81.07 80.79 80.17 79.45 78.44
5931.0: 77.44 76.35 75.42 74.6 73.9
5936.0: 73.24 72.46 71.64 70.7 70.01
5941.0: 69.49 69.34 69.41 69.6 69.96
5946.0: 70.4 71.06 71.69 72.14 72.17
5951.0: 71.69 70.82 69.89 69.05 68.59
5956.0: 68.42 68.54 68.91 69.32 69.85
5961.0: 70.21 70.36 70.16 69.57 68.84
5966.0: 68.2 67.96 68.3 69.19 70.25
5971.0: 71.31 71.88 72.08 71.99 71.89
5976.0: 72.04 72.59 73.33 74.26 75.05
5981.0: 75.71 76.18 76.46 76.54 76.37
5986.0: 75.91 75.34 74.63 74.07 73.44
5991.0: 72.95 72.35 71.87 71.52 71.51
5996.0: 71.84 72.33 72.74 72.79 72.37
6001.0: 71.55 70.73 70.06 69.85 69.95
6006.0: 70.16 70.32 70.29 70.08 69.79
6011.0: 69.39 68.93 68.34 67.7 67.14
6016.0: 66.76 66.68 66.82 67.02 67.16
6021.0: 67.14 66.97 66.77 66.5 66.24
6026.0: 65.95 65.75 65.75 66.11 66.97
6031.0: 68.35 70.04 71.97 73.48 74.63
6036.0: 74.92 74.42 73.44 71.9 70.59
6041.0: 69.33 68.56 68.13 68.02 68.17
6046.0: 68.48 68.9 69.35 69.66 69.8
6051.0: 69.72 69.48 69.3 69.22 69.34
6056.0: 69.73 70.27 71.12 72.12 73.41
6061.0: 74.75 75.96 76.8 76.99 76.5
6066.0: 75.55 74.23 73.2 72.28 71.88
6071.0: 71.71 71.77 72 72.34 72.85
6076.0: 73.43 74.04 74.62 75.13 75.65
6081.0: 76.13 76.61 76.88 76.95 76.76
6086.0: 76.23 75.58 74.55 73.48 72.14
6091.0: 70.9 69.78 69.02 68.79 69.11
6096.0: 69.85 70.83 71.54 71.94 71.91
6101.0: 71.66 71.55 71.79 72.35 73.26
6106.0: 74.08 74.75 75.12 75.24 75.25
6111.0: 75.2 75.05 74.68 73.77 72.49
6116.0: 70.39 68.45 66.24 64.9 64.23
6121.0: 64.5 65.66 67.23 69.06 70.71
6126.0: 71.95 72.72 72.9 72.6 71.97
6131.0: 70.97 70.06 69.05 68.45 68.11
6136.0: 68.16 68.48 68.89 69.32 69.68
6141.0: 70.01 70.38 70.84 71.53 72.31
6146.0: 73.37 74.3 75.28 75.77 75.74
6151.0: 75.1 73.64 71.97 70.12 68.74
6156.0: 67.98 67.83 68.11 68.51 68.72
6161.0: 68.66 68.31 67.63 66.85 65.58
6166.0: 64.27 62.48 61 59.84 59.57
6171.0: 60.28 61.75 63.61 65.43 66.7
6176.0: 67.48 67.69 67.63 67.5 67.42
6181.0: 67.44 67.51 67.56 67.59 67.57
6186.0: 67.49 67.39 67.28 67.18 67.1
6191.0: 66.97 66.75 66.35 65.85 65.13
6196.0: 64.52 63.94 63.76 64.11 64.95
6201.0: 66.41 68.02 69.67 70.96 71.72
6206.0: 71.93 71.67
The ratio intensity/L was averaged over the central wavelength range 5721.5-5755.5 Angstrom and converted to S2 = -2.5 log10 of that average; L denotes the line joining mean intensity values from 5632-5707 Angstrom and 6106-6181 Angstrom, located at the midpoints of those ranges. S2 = -0.04 mag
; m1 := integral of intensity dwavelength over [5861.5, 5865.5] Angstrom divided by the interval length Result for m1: 71.3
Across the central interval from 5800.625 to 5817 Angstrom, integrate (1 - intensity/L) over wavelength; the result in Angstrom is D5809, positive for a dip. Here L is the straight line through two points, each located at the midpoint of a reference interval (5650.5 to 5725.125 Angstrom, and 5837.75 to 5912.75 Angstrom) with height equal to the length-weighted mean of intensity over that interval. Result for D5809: -0.62 Angstrom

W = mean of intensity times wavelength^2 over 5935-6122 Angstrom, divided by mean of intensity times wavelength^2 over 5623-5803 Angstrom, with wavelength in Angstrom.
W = 1.09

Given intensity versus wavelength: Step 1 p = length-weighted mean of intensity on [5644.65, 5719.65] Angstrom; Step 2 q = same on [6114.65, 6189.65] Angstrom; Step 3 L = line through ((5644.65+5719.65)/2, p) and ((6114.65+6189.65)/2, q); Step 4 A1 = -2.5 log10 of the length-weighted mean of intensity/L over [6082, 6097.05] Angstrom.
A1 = -0.06 mag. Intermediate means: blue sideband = 71.3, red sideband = 68.4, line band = 72.9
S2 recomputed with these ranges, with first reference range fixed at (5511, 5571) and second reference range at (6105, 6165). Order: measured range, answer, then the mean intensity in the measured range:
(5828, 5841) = -0.06 mag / 76.1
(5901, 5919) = -0.07 mag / 76.4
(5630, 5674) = 0.03 mag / 71.3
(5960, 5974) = 0.02 mag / 69.9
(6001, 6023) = 0.04 mag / 68.7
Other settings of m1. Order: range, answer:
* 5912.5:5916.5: 74.9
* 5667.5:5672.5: 68.9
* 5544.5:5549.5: 73.8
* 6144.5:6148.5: 73.8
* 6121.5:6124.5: 67.3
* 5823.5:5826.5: 72.4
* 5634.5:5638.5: 77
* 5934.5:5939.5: 72.4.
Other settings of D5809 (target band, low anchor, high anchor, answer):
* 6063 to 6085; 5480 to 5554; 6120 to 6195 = -1.7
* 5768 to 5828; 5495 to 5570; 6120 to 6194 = -1.3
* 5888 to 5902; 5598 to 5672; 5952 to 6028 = 1.3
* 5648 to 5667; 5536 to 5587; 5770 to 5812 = 1.3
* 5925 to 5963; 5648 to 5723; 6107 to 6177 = -1.2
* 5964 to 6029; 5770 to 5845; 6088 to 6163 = 1.3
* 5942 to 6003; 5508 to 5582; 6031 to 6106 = 0.8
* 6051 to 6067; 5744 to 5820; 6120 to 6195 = -0.6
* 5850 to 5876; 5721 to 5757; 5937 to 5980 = -0.2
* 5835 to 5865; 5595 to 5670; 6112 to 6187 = -1.3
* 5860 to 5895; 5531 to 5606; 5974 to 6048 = 0.8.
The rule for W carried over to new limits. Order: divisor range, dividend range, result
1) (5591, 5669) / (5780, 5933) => 1.08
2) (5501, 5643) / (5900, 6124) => 1.12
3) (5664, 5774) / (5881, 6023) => 1.05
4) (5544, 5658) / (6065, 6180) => 1.14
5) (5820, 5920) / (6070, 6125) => 1.07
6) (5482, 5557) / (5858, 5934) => 1.13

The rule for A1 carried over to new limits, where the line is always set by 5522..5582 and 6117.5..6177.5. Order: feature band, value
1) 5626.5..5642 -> -0.02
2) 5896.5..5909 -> -0.04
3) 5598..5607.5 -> -0.02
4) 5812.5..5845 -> -0.04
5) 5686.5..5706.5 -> 0.02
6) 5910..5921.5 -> -0.08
